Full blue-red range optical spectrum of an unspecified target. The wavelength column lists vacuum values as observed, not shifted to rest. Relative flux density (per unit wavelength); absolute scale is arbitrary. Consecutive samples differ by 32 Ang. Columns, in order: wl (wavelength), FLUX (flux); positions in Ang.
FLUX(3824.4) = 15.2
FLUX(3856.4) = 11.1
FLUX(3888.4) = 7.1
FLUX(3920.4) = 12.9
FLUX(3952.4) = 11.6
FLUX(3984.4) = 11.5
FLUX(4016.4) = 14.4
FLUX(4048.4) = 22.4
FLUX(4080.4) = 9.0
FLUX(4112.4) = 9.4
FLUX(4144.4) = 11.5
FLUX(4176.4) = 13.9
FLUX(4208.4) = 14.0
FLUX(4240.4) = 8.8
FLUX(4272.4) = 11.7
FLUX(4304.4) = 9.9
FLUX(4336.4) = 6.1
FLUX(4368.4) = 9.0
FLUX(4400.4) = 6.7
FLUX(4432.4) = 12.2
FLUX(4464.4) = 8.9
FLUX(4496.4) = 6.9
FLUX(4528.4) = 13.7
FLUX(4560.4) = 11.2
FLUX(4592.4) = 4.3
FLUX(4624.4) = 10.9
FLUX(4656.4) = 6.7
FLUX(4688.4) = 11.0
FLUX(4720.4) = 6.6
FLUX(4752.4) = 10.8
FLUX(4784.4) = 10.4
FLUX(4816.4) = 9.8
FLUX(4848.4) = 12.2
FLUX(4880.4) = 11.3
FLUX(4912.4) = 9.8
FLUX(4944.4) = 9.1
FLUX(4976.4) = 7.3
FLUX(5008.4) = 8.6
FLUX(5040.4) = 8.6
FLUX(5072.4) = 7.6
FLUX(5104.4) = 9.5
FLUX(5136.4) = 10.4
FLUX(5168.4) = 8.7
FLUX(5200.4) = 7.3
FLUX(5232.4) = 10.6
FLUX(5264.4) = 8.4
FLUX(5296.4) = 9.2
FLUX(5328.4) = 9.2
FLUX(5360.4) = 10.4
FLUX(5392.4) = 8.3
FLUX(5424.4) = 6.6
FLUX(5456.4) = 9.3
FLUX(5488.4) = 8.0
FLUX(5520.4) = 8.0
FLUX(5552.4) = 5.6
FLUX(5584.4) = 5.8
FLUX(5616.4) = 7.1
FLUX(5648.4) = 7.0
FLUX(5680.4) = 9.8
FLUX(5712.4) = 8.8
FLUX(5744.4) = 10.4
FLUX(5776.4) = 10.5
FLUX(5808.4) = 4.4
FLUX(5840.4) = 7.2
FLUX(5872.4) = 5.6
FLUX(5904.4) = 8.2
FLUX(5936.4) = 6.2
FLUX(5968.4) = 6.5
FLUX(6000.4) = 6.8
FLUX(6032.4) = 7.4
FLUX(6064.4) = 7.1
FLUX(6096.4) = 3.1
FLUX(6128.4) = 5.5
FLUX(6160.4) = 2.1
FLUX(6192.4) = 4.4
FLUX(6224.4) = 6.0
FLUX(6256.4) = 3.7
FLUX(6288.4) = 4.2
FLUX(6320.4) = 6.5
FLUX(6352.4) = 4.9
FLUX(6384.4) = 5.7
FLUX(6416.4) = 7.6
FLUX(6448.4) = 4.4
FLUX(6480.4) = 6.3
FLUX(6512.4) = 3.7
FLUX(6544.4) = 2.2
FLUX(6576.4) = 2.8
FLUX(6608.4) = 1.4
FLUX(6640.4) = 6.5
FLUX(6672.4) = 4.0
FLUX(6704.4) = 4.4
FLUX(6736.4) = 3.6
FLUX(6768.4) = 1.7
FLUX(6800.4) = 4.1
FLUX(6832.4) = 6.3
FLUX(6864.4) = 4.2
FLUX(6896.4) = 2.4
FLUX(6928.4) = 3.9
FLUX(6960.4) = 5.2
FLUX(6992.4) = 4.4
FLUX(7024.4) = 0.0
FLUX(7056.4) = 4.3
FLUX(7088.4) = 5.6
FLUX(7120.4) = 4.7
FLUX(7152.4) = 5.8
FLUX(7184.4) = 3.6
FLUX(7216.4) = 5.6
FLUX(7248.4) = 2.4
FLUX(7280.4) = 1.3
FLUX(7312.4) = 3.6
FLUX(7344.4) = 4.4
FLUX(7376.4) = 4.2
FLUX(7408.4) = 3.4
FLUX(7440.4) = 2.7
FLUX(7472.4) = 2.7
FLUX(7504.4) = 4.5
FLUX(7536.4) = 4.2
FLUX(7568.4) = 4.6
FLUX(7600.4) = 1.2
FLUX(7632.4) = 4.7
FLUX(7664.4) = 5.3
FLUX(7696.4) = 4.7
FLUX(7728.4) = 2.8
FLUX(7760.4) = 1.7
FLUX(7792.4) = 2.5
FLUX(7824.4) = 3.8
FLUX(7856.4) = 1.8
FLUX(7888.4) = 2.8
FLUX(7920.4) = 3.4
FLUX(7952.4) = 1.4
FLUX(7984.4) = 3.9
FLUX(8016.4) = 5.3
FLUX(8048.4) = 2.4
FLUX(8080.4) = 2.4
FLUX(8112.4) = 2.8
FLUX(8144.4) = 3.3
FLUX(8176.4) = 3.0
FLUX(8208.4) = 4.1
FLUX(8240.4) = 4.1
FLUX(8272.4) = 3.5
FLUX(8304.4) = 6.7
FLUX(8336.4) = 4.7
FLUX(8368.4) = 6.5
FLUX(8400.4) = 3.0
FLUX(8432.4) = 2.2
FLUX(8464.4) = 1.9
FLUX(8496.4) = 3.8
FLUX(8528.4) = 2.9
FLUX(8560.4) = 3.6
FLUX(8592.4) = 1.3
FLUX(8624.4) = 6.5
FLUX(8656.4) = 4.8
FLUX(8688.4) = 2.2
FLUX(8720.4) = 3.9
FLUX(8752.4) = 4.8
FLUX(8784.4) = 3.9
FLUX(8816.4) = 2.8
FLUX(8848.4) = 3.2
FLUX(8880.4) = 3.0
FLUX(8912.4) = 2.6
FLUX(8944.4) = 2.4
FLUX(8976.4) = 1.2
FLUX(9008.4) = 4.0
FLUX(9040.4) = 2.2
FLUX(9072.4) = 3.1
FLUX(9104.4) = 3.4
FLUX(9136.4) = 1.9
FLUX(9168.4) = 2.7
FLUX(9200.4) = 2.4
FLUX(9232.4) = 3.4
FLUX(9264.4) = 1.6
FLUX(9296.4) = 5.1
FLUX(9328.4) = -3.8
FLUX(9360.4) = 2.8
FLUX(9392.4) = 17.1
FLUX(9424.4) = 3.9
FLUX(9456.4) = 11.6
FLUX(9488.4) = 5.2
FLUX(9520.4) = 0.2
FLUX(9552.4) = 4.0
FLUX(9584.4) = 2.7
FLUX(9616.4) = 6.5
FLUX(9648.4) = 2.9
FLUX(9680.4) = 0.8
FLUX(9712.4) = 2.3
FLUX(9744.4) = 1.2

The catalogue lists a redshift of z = 1.52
